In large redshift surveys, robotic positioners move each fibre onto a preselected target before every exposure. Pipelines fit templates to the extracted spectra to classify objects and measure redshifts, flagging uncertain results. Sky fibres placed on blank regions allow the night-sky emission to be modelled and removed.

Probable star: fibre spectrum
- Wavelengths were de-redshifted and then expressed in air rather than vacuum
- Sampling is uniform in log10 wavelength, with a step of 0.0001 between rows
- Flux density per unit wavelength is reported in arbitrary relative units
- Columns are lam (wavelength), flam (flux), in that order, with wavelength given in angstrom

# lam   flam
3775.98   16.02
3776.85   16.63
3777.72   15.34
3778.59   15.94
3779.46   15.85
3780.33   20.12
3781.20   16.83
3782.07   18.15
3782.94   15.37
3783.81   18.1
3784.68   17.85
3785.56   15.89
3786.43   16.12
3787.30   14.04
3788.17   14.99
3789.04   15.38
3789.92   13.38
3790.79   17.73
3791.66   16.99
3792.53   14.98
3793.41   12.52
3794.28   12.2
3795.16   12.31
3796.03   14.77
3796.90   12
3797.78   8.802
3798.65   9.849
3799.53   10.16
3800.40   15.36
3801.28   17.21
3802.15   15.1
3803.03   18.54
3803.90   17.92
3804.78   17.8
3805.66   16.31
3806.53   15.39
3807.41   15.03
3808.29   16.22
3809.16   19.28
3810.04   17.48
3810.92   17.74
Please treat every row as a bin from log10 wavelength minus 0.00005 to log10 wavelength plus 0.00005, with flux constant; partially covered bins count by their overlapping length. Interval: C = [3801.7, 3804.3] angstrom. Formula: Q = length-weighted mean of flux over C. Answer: 17.2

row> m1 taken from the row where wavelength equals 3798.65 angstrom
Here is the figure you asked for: 9.849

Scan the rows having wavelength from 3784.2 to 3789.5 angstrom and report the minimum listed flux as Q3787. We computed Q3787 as 14.04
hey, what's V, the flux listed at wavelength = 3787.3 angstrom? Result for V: 14.04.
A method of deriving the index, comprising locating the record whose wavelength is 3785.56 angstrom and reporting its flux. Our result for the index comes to 15.89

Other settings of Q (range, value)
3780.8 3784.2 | 17.1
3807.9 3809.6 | 17.9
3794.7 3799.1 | 11.5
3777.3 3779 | 15.6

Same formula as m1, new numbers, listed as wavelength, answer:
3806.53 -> 15.39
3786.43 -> 16.12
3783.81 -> 18.1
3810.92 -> 17.74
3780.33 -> 20.12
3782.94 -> 15.37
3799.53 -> 10.16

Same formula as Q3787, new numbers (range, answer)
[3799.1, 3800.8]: 10.16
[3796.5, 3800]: 8.802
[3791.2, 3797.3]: 12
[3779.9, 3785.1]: 15.37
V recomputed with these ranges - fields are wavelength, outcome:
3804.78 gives 17.8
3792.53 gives 14.98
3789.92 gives 13.38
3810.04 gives 17.48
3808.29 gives 16.22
